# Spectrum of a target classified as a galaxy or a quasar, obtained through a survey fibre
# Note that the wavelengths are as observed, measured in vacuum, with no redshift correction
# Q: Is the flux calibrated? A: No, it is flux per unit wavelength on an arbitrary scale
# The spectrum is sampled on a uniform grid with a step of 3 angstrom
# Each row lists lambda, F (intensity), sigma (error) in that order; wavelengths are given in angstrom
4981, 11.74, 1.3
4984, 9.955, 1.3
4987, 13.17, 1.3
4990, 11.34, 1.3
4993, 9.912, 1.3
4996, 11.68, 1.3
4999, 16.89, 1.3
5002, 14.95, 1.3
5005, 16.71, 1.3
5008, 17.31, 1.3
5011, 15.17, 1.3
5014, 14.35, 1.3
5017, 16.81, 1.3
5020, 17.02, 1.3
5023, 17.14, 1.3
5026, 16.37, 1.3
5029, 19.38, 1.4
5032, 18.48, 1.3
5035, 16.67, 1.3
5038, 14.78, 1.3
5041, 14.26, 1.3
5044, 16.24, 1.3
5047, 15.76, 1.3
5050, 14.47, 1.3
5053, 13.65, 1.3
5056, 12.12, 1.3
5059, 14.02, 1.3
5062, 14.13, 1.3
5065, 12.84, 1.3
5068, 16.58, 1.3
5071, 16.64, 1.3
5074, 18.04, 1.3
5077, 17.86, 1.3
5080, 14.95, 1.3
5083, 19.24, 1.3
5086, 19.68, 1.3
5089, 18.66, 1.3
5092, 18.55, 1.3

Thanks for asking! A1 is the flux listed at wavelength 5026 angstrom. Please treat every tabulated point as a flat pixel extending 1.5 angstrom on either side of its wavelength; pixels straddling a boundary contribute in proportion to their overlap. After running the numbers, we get 16.37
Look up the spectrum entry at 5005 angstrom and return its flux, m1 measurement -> 16.71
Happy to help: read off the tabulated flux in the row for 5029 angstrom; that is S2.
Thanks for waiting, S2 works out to 19.38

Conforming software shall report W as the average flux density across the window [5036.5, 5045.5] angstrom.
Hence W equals 15.1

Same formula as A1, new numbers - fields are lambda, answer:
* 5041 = 14.26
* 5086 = 19.68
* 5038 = 14.78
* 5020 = 17.02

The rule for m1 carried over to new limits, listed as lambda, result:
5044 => 16.24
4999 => 16.89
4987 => 13.17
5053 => 13.65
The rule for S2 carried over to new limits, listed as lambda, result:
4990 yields 11.34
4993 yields 9.912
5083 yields 19.24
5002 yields 14.95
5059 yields 14.02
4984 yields 9.955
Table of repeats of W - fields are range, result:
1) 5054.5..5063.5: 13.4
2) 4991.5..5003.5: 13.4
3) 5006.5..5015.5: 15.6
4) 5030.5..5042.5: 16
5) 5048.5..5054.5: 14.1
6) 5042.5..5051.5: 15.5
